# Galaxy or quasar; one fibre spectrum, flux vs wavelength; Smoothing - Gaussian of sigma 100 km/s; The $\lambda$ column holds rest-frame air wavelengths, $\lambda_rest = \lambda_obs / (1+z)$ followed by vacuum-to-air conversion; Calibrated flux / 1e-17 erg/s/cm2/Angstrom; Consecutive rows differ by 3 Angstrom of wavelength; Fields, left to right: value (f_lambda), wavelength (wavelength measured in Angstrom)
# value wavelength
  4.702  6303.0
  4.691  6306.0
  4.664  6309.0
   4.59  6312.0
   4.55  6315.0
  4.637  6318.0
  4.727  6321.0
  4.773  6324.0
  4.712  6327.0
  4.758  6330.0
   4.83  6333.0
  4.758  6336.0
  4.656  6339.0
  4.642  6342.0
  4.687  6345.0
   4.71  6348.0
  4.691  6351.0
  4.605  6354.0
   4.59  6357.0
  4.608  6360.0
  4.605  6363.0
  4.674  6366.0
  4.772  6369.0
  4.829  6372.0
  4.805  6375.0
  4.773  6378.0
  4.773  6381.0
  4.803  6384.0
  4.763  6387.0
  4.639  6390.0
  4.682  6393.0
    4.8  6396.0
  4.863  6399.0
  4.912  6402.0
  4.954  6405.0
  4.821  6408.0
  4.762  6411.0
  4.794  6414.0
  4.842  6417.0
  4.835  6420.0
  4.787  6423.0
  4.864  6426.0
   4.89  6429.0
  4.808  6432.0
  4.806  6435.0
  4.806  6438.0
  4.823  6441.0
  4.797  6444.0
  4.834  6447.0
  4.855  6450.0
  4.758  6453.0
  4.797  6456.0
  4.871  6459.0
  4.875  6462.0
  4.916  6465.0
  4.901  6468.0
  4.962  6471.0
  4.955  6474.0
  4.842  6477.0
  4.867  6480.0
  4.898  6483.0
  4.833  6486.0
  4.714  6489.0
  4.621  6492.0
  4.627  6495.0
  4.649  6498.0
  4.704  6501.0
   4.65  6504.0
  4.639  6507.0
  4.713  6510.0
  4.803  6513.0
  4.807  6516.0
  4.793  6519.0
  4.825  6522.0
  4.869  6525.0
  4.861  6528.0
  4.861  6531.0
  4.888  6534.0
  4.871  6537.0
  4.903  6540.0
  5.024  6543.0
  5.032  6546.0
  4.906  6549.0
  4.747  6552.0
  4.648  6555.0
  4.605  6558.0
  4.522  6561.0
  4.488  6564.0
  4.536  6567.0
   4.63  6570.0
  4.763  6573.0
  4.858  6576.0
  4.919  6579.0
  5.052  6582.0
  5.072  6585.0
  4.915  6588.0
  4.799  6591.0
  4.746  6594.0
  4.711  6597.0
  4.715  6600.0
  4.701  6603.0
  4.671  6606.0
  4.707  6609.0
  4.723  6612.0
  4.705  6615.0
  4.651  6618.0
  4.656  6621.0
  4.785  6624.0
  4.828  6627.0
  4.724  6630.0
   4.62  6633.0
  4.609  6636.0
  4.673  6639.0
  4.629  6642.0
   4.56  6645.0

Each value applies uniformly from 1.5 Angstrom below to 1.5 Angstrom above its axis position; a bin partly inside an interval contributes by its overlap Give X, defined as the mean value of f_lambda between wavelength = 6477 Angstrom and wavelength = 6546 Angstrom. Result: 4.8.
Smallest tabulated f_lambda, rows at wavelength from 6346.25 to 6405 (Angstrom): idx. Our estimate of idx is 4.59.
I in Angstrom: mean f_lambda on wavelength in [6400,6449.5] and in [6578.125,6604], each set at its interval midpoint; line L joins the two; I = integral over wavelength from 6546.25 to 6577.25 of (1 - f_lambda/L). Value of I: 1.0 Angstrom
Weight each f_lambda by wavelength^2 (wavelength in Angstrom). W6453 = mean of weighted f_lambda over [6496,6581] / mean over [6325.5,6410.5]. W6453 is 1.1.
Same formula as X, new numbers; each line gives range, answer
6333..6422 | 4.75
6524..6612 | 4.79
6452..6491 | 4.86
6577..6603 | 4.86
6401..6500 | 4.83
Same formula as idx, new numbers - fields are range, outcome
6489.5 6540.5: 4.621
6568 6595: 4.63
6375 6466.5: 4.639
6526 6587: 4.488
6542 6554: 4.747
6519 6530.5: 4.793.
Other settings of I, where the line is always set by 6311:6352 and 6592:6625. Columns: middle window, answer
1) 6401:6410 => -0.36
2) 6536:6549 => -0.69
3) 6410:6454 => -1.11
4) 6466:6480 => -0.62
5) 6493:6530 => -0.33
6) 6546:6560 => -0.14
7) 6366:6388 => -0.39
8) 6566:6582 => -0.24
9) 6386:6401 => -0.18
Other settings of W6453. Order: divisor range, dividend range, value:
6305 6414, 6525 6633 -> 1.08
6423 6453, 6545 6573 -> 1.01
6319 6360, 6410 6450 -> 1.06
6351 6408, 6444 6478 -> 1.05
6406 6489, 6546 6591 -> 1.02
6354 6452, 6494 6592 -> 1.05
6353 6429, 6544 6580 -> 1.04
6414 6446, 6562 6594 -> 1.04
